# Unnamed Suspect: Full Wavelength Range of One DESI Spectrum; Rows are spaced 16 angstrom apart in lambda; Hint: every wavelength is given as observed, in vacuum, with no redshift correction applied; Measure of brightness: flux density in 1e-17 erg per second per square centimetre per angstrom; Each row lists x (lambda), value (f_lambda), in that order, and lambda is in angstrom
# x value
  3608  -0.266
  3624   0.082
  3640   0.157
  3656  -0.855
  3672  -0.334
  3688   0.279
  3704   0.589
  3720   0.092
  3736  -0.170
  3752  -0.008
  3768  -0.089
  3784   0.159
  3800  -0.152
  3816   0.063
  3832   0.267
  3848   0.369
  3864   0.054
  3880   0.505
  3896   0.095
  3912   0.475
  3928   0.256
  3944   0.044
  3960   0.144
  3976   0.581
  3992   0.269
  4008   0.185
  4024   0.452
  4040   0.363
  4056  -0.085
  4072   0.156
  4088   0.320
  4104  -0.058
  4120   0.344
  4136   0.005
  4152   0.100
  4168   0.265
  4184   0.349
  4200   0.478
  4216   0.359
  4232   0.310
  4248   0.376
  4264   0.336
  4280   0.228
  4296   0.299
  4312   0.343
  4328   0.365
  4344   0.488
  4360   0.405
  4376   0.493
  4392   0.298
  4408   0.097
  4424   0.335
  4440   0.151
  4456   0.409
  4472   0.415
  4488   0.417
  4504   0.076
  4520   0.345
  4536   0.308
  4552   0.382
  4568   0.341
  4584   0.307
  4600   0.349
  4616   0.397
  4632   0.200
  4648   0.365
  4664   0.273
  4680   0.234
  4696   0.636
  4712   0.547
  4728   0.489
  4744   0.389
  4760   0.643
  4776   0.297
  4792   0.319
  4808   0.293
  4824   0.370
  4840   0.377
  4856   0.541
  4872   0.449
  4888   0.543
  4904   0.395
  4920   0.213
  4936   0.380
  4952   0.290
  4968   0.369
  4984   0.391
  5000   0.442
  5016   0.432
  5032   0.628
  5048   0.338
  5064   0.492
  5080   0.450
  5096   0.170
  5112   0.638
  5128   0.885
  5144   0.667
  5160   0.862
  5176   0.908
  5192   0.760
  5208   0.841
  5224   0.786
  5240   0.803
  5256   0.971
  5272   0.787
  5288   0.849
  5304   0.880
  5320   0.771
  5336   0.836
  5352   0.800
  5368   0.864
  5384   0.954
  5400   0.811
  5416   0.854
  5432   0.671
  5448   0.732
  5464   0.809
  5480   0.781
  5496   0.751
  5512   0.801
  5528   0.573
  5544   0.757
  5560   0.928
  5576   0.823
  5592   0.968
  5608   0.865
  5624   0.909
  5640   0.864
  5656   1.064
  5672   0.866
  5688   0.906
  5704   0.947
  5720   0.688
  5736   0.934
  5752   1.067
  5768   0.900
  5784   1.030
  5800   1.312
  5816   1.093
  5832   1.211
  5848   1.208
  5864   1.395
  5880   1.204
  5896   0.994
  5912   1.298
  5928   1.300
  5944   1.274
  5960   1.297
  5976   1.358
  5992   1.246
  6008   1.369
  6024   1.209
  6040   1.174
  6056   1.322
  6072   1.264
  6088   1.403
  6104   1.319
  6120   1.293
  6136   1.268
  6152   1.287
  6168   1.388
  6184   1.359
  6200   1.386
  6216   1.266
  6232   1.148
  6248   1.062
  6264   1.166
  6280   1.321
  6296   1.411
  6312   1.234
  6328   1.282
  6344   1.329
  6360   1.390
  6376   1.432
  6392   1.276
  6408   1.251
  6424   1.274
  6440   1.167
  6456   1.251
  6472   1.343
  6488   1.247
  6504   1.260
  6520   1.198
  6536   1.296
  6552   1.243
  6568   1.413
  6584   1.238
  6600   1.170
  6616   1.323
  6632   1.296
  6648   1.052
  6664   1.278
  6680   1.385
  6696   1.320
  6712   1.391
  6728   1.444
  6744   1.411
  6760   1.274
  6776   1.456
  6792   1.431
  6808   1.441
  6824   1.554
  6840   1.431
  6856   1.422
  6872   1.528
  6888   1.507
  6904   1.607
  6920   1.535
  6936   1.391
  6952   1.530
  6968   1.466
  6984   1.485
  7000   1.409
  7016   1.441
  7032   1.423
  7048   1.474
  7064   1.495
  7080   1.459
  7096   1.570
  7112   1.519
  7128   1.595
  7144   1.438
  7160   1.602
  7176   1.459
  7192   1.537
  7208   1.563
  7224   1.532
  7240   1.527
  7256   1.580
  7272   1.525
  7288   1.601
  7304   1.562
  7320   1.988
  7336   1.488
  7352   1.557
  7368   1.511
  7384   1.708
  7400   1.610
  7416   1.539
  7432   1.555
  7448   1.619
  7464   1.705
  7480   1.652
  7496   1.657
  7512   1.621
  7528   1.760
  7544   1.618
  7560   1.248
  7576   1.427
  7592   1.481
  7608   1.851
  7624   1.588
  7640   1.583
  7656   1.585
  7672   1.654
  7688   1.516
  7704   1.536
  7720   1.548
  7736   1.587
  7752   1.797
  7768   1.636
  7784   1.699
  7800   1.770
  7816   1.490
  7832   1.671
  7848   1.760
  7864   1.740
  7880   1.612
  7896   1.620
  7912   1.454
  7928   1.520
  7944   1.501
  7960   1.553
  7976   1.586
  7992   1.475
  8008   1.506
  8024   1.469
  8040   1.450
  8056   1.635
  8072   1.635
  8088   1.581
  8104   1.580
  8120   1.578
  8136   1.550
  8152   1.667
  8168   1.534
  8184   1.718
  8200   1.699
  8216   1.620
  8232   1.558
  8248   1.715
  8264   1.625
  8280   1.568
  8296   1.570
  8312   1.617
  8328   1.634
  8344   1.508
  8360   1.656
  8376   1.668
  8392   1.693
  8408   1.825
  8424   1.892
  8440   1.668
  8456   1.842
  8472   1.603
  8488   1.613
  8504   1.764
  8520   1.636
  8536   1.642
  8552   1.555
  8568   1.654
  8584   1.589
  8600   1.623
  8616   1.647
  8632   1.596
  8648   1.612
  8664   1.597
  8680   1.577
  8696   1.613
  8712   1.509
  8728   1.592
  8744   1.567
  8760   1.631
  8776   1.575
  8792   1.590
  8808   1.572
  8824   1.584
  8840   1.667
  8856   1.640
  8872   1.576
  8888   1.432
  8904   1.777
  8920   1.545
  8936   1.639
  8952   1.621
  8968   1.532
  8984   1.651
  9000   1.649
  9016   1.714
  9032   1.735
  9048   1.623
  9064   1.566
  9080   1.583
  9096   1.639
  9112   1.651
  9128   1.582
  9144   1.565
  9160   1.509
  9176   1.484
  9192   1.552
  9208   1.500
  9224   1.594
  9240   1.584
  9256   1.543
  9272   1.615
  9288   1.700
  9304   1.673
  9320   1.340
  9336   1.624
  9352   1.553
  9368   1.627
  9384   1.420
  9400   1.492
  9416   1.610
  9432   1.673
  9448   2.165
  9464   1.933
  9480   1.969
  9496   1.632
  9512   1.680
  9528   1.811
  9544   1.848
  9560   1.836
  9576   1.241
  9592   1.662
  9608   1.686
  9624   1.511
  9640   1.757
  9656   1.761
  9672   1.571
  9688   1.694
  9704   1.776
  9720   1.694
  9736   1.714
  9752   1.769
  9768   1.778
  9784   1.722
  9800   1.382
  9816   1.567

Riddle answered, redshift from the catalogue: 0.28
